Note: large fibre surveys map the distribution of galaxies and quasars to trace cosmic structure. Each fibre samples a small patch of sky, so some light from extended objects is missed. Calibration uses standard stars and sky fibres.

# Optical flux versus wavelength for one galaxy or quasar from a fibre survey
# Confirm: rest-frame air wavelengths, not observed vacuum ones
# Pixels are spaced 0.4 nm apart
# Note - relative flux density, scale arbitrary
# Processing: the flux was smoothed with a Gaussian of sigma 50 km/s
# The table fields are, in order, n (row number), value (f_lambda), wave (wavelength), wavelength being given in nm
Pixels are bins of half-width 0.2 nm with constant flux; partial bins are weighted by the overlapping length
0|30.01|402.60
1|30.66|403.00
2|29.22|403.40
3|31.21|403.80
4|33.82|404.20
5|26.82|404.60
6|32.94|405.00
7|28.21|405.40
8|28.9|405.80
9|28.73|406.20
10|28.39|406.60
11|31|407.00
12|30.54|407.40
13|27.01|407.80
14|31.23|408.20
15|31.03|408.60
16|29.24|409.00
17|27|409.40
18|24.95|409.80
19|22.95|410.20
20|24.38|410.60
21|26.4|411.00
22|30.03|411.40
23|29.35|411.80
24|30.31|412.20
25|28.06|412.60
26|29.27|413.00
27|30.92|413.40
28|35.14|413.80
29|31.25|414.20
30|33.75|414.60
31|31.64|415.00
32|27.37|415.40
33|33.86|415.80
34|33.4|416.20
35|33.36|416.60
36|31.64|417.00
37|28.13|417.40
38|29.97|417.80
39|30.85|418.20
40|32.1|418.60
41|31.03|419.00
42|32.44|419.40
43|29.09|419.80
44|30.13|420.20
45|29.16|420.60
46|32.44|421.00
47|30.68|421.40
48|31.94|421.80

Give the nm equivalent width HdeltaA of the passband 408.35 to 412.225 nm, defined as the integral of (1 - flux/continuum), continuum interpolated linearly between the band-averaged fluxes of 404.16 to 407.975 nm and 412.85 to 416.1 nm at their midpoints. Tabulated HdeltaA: 0.395 nm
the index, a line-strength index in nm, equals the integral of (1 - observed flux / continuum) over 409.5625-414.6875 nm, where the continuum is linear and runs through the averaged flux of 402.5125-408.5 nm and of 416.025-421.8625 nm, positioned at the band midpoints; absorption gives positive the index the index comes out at 0.28 nm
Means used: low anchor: 29.9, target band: 28.9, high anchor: 31.1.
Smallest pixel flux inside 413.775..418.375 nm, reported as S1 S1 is 27.37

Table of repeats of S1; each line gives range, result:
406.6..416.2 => 22.95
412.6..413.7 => 28.06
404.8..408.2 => 27.01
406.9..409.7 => 27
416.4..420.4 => 28.13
